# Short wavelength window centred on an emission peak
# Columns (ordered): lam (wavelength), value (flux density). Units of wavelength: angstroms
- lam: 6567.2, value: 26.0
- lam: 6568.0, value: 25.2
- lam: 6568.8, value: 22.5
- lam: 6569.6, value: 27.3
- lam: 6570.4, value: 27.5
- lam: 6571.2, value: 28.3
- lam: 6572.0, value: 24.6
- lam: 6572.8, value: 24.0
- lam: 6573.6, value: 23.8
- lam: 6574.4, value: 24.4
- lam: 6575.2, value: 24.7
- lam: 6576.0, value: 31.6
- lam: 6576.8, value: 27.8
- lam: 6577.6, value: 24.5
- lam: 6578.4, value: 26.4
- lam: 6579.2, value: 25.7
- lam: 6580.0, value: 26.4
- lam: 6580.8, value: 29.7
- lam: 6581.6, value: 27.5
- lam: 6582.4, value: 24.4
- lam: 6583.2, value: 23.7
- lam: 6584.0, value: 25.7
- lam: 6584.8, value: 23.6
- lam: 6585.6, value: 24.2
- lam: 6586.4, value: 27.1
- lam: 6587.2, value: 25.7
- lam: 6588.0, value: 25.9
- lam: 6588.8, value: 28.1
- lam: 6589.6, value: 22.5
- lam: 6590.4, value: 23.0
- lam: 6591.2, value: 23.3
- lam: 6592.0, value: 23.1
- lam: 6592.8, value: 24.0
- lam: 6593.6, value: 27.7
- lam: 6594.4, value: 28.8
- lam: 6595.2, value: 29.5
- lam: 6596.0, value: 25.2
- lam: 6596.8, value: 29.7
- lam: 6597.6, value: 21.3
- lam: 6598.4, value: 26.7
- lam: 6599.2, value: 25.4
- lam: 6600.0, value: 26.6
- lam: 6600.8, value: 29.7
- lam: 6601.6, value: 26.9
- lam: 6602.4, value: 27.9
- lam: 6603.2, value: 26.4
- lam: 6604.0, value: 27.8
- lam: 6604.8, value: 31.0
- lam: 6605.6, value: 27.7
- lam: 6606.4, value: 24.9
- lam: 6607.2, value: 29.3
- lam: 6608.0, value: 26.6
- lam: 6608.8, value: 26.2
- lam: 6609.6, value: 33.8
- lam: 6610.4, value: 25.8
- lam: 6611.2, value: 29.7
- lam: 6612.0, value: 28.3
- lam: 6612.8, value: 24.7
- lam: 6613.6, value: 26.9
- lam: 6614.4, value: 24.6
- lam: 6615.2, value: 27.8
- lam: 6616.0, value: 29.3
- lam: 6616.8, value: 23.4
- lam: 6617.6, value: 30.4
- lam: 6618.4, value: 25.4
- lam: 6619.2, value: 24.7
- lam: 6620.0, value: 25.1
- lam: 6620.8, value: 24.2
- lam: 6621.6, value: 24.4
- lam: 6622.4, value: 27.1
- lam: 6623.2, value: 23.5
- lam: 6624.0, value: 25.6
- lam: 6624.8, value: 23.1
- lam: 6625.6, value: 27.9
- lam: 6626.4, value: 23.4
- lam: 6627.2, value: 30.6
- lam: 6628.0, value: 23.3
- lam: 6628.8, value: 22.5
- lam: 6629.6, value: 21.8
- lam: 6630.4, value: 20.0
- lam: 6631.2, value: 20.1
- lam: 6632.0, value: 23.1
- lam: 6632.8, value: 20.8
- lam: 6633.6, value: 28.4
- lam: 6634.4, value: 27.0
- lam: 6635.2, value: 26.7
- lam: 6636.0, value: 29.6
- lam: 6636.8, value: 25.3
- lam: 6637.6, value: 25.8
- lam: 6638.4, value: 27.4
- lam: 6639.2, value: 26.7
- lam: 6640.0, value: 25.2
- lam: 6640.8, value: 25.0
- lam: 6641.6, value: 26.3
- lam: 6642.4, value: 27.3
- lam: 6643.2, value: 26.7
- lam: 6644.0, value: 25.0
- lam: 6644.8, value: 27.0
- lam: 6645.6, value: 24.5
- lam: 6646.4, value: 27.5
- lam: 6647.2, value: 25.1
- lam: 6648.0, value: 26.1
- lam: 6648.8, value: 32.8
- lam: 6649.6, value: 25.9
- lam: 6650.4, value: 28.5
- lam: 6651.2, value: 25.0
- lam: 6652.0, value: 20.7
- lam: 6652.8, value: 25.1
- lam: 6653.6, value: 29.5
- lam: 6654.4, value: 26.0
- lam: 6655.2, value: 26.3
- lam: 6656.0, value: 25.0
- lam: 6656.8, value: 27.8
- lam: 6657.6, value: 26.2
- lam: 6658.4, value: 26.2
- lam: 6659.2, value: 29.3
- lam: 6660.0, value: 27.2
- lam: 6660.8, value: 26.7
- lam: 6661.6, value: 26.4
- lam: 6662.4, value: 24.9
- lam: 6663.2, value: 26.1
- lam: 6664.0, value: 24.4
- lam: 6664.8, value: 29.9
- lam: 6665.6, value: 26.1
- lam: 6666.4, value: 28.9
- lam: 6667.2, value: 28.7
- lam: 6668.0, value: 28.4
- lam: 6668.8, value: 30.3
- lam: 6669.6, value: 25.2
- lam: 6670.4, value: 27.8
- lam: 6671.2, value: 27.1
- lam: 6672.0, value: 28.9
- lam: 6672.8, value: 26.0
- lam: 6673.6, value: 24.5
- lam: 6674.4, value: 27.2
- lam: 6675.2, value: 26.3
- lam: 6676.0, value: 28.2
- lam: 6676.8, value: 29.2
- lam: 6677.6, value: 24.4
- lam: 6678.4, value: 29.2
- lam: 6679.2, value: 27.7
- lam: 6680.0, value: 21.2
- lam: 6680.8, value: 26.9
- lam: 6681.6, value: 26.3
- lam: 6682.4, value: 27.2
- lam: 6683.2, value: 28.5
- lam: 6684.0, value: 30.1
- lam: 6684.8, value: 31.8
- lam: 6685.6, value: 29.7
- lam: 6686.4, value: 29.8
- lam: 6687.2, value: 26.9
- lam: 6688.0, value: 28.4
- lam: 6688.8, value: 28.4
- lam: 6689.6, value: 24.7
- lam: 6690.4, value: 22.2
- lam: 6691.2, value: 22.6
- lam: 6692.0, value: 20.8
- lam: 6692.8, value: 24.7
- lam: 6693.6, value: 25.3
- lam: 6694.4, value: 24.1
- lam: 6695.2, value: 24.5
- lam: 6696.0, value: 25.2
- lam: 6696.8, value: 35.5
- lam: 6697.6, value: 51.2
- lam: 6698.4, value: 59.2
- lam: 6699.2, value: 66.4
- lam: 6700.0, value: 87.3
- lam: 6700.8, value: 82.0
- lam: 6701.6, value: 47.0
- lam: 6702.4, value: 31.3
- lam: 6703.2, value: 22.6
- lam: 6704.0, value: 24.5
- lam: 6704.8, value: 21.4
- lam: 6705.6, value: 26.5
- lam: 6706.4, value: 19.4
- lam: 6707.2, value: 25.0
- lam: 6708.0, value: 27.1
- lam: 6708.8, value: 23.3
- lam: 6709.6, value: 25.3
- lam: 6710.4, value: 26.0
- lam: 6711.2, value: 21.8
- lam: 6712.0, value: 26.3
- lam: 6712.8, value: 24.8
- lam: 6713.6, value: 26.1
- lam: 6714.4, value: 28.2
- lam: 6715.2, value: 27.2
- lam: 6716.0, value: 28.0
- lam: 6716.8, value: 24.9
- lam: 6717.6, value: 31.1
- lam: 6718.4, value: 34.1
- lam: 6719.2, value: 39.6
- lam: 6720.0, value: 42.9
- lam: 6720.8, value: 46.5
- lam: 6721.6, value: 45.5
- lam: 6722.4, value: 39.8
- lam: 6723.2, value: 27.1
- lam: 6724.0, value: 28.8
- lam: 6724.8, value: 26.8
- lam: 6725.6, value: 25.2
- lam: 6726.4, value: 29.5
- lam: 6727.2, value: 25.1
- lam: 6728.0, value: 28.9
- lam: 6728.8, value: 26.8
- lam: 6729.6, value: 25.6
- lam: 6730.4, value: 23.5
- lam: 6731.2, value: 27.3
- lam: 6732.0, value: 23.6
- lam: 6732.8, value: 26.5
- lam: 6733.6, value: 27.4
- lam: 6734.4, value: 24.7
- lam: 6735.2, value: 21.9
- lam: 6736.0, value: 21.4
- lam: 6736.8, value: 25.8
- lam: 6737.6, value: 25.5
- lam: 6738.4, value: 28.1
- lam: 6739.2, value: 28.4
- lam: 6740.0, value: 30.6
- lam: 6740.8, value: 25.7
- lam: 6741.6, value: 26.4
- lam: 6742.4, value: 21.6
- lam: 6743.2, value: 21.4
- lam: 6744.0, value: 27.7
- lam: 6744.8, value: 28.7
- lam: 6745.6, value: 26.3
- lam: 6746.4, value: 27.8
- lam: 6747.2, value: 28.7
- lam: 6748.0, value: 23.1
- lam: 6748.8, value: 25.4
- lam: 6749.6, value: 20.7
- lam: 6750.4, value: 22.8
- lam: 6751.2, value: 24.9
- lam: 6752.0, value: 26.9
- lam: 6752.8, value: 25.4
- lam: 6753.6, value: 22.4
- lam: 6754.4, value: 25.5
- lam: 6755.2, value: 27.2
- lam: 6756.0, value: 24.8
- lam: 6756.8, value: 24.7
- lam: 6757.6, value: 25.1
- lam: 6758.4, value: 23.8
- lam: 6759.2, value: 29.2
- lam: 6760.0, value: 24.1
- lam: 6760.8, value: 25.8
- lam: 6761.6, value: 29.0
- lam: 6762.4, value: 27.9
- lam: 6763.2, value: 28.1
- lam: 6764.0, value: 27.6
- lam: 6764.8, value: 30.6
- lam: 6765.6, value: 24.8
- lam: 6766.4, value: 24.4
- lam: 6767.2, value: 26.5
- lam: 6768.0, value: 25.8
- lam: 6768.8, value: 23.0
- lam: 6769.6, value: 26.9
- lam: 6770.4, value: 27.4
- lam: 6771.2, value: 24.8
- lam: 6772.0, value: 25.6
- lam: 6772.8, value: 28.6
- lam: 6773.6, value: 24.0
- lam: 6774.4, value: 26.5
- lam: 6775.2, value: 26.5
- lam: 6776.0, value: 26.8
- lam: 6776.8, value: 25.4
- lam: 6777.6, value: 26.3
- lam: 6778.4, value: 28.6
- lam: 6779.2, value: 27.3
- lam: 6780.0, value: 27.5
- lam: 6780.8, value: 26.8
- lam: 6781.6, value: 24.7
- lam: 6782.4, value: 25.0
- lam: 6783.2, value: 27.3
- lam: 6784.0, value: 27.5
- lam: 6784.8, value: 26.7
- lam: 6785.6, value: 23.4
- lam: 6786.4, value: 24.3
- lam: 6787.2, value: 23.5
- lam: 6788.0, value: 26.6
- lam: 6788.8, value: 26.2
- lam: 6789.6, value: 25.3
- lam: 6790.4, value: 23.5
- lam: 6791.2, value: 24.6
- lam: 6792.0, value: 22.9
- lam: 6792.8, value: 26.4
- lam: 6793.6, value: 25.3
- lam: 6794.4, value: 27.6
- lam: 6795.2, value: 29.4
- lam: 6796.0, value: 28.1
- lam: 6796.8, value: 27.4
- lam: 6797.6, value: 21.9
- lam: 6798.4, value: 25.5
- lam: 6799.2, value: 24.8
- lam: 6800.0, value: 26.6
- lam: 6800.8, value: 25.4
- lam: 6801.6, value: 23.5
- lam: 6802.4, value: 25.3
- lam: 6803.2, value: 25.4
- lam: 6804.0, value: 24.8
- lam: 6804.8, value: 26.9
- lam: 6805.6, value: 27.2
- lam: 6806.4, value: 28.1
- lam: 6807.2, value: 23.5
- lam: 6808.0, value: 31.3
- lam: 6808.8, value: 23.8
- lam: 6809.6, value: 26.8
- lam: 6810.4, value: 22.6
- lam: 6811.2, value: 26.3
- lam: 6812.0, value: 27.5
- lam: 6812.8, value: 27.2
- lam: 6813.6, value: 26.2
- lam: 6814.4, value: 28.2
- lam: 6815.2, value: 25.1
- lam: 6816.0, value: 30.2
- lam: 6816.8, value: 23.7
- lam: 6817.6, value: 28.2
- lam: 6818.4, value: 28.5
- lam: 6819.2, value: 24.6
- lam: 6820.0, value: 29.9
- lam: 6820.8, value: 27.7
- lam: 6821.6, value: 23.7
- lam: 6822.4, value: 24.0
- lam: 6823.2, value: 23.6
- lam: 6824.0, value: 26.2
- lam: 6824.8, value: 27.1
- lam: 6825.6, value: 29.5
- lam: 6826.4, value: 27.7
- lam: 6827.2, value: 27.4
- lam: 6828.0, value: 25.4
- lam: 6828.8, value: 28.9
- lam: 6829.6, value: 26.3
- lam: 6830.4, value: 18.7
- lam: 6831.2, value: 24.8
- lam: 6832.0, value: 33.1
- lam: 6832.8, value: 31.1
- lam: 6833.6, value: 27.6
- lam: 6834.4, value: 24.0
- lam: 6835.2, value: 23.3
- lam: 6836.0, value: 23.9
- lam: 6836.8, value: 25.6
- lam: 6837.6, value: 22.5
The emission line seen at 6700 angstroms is Halpha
